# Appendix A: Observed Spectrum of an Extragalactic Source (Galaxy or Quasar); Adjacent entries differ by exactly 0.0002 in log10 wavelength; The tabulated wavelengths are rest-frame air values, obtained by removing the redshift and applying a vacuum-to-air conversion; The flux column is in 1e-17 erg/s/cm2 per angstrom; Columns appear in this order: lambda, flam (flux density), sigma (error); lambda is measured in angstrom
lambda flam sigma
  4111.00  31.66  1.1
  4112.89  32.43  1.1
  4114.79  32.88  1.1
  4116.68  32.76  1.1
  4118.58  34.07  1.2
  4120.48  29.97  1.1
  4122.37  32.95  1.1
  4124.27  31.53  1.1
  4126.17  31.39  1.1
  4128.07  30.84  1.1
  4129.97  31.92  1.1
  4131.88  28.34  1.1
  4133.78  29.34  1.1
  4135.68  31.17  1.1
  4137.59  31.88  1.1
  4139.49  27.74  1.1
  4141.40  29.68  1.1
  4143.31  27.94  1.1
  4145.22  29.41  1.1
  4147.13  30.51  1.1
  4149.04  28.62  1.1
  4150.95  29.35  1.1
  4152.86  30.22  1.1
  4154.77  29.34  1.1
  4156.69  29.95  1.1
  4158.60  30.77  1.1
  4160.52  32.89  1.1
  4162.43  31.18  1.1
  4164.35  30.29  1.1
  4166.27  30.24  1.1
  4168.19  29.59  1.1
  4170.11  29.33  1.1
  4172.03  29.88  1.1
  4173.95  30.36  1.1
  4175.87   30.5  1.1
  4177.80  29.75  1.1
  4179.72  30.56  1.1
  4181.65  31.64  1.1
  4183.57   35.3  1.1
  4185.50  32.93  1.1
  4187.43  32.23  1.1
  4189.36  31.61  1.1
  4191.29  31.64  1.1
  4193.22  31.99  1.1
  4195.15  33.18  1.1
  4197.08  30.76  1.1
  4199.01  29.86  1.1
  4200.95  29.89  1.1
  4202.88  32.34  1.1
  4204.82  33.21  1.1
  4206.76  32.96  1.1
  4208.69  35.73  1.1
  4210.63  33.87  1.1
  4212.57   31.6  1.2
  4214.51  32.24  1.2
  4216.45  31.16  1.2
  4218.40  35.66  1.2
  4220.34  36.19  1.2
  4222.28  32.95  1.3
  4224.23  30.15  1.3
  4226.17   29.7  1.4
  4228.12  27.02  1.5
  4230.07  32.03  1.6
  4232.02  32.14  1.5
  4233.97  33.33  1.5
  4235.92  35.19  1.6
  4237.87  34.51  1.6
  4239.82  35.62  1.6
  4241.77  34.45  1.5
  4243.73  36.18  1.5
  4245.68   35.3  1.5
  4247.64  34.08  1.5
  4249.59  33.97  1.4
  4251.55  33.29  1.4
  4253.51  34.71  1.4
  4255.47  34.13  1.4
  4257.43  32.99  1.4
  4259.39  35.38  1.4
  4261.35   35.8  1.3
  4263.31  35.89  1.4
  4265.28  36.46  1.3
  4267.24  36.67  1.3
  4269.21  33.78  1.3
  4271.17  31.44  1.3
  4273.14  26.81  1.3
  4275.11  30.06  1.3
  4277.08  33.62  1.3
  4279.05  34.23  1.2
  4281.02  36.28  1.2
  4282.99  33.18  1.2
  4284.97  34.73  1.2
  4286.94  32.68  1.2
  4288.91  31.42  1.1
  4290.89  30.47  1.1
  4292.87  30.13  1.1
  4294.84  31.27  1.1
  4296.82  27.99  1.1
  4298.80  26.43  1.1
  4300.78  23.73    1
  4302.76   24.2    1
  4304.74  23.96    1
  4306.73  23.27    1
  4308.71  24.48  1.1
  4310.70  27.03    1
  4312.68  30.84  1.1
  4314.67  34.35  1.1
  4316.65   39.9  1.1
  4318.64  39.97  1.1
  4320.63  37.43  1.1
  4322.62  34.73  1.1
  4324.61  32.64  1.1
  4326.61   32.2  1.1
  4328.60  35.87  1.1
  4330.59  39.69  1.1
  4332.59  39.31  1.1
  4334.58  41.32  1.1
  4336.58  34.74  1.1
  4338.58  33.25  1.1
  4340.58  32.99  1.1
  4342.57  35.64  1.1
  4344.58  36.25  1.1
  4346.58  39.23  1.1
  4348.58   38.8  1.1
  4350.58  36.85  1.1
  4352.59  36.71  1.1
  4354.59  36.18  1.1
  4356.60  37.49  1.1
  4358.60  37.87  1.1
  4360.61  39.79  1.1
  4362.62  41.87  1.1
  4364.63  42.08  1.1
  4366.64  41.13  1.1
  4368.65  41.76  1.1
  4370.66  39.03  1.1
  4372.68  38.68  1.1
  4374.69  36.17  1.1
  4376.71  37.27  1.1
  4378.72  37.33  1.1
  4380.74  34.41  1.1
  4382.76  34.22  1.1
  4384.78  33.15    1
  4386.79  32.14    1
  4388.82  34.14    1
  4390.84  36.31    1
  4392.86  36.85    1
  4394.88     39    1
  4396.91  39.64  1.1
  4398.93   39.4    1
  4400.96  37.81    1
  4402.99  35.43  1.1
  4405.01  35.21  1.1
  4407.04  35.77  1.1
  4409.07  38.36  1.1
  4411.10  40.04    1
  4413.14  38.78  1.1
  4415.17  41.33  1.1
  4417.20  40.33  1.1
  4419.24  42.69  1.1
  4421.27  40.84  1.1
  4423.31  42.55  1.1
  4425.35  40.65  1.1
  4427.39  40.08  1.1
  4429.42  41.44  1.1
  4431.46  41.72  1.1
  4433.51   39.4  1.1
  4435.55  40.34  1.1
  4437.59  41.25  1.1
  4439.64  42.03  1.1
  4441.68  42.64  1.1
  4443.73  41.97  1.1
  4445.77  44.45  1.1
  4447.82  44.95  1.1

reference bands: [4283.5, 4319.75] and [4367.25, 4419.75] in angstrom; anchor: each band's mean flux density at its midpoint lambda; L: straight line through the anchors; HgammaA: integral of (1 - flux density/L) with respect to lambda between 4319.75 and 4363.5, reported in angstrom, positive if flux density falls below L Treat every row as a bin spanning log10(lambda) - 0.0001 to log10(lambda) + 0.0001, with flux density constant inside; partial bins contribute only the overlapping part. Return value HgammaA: -4.8 angstrom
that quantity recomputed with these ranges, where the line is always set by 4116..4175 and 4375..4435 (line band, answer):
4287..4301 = 2.2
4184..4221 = -0.5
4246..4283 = 0.1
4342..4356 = -0.3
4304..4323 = 2.1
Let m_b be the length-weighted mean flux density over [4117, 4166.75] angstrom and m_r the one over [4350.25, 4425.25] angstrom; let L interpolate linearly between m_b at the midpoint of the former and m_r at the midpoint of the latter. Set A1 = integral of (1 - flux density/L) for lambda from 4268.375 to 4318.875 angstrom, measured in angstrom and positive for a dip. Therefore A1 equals 6.75 angstrom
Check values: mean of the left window 30.5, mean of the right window 38.1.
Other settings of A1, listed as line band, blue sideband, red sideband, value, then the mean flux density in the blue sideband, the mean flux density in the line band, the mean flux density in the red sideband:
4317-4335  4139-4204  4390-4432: -0.4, 30.7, 37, 39.2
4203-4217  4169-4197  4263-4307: -0.8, 31.5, 33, 30.8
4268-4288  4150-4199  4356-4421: 1.0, 31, 32.7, 38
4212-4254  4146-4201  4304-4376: -0.7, 30.9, 33.2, 36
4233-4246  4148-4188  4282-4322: -1.9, 30.7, 34.9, 30.4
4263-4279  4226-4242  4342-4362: 0.6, 32.7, 33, 37.6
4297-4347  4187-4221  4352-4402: 4.5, 32.5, 32.8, 37.6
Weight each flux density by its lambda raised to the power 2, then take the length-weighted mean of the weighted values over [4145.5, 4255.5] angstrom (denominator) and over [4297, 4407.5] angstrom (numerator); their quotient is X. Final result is 1.2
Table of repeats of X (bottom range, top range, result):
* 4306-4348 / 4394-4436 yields 1.19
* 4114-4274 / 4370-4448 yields 1.34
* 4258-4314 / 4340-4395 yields 1.26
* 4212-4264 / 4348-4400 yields 1.19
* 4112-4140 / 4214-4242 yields 1.10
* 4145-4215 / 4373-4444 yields 1.37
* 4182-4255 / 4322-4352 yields 1.16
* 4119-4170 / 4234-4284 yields 1.19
